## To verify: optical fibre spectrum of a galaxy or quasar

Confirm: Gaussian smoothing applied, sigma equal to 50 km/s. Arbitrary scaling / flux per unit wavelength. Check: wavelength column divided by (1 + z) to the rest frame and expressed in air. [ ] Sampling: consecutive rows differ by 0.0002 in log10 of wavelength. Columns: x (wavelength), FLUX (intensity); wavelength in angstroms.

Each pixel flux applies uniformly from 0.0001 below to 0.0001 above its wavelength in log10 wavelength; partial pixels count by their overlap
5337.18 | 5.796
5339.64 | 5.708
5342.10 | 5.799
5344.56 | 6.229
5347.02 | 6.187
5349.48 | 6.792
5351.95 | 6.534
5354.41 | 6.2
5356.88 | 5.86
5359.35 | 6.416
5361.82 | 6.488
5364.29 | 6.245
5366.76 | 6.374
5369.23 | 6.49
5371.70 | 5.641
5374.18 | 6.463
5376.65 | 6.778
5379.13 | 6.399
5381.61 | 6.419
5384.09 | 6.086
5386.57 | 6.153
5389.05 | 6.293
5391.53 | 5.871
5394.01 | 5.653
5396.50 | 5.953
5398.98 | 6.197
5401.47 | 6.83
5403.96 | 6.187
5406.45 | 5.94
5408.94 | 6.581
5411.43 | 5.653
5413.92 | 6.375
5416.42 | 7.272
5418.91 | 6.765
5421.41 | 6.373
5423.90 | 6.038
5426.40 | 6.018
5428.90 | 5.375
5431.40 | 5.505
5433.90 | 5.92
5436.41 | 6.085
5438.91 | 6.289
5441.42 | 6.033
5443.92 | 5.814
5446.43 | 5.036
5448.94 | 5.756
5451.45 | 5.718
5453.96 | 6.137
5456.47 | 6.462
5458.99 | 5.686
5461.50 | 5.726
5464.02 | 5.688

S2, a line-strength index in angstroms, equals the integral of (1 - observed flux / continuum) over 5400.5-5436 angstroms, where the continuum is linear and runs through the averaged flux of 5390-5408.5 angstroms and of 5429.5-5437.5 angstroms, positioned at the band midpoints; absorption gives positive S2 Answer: -1.5 angstroms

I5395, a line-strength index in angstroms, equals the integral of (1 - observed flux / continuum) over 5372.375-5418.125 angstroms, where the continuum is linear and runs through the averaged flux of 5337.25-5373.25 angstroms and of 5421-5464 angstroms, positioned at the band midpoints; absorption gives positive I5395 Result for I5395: -1.8 angstroms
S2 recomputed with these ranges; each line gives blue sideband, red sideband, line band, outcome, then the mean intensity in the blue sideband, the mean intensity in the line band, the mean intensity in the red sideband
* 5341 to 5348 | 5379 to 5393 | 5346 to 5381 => -1.3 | 6.07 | 6.35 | 6.18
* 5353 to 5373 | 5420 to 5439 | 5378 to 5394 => -0.1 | 6.22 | 6.16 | 5.94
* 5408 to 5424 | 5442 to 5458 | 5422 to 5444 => 0.8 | 6.47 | 5.92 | 5.83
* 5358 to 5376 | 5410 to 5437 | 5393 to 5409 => 0.1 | 6.32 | 6.17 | 6.13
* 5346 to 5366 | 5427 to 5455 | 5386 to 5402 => 0.0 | 6.34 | 6.11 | 5.79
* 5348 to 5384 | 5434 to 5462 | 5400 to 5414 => -0.3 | 6.35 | 6.25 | 5.89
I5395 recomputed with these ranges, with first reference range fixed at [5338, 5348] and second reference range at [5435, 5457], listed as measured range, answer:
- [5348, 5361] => -0.9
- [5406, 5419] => -1.1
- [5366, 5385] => -1.2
